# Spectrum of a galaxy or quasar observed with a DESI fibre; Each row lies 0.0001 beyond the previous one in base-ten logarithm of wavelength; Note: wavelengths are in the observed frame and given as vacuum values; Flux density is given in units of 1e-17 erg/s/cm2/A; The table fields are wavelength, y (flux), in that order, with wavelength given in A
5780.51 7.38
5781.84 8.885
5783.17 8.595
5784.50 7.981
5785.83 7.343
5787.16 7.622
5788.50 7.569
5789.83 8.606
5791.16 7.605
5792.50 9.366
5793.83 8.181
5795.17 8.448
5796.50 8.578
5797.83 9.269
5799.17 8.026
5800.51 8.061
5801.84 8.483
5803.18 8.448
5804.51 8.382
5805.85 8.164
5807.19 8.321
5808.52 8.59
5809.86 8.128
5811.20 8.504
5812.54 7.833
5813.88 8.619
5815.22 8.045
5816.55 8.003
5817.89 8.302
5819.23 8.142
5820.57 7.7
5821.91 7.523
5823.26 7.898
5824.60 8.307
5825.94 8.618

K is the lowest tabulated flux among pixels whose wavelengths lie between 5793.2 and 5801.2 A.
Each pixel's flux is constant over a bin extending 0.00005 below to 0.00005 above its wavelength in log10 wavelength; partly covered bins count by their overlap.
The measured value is 8.026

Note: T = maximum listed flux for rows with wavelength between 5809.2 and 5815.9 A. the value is 8.619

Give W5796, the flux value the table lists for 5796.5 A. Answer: 8.578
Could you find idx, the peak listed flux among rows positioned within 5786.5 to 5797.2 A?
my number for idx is 9.366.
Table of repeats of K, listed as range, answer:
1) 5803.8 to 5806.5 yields 8.164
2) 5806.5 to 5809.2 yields 8.321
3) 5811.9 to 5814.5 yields 7.833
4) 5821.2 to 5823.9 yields 7.523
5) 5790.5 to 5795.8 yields 7.605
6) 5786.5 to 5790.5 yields 7.569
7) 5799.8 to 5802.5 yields 8.061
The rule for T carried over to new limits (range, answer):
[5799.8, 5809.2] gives 8.59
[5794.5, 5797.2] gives 8.578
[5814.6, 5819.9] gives 8.302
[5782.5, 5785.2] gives 8.595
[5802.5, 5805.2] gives 8.448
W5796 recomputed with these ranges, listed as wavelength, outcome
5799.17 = 8.026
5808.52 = 8.59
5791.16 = 7.605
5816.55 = 8.003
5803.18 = 8.448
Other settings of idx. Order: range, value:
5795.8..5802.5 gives 9.269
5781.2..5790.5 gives 8.885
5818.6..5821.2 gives 8.142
